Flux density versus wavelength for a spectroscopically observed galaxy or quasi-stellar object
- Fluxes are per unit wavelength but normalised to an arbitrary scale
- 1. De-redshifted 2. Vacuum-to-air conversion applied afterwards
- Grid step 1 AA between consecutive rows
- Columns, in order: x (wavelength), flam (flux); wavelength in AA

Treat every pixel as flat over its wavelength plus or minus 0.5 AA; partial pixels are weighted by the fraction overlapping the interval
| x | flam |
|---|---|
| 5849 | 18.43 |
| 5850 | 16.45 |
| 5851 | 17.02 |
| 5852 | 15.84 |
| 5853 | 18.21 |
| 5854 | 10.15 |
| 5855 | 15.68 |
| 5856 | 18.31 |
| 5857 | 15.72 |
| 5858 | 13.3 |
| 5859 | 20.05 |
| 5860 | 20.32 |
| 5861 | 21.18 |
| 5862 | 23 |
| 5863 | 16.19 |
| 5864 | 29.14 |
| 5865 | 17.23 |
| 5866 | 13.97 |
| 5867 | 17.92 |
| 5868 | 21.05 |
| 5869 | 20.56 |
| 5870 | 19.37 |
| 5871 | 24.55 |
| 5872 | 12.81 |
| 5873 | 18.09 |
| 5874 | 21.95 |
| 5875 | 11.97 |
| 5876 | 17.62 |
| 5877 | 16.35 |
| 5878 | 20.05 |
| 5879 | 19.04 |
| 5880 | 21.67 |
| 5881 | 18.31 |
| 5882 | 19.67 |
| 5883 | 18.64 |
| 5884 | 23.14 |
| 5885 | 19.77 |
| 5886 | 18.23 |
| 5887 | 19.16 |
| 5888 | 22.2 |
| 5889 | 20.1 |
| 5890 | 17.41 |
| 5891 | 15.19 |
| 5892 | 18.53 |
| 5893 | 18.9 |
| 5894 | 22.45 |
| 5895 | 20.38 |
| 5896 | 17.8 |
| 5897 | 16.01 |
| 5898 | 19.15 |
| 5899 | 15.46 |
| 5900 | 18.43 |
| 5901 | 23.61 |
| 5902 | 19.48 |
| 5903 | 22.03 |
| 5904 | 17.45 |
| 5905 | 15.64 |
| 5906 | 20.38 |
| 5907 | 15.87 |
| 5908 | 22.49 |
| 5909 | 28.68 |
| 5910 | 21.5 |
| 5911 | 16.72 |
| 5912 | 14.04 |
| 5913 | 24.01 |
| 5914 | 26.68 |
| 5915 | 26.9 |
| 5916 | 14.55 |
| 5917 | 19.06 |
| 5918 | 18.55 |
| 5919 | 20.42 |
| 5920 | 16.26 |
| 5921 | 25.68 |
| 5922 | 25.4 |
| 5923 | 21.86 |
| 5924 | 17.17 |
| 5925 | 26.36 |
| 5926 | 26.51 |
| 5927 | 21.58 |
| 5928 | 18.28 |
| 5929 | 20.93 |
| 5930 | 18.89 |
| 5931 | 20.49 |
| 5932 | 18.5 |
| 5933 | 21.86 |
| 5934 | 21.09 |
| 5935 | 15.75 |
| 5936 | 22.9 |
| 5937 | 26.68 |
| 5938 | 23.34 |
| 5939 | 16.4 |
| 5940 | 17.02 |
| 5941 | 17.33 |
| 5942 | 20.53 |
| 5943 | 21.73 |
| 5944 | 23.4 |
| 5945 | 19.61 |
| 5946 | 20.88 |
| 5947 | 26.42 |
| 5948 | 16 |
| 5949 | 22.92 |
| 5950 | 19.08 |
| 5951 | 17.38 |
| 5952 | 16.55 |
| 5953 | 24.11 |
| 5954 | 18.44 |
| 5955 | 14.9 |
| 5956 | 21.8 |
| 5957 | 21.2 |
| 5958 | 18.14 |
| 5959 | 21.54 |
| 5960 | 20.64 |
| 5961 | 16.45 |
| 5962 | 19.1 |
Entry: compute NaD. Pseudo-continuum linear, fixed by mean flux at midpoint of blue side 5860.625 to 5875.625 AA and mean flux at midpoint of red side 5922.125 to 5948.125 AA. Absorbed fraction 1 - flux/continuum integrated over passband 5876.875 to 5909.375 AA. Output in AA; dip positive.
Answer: 0.7 AA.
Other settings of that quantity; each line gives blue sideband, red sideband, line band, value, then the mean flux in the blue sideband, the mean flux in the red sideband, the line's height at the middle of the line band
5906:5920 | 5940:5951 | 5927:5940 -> 0.1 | 20.6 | 20.5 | 20.5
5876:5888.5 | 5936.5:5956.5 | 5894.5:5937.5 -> -1.2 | 19.6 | 20.2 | 19.9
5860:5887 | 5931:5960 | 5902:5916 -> -0.7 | 19.3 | 20.2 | 19.8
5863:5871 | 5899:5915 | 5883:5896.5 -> 0.5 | 20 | 20.5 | 20.3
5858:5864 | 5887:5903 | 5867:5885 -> 0.6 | 20.3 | 19.1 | 19.8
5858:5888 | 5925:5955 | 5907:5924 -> -0.9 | 19.3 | 20.5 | 20.1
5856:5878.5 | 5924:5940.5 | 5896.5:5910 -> 0.2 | 18.7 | 20.9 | 19.9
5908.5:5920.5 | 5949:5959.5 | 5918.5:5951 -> -1.4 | 20.6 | 19.5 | 20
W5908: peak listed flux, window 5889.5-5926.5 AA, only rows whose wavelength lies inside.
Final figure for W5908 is 28.68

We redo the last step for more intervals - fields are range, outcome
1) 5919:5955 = 26.68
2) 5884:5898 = 23.14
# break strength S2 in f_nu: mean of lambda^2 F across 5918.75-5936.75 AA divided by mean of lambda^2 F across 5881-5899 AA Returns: 1.1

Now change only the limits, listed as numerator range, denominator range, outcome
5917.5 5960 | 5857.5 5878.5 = 1.12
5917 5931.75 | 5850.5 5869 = 1.20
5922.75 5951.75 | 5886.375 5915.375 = 1.05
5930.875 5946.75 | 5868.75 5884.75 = 1.11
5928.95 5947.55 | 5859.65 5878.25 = 1.11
